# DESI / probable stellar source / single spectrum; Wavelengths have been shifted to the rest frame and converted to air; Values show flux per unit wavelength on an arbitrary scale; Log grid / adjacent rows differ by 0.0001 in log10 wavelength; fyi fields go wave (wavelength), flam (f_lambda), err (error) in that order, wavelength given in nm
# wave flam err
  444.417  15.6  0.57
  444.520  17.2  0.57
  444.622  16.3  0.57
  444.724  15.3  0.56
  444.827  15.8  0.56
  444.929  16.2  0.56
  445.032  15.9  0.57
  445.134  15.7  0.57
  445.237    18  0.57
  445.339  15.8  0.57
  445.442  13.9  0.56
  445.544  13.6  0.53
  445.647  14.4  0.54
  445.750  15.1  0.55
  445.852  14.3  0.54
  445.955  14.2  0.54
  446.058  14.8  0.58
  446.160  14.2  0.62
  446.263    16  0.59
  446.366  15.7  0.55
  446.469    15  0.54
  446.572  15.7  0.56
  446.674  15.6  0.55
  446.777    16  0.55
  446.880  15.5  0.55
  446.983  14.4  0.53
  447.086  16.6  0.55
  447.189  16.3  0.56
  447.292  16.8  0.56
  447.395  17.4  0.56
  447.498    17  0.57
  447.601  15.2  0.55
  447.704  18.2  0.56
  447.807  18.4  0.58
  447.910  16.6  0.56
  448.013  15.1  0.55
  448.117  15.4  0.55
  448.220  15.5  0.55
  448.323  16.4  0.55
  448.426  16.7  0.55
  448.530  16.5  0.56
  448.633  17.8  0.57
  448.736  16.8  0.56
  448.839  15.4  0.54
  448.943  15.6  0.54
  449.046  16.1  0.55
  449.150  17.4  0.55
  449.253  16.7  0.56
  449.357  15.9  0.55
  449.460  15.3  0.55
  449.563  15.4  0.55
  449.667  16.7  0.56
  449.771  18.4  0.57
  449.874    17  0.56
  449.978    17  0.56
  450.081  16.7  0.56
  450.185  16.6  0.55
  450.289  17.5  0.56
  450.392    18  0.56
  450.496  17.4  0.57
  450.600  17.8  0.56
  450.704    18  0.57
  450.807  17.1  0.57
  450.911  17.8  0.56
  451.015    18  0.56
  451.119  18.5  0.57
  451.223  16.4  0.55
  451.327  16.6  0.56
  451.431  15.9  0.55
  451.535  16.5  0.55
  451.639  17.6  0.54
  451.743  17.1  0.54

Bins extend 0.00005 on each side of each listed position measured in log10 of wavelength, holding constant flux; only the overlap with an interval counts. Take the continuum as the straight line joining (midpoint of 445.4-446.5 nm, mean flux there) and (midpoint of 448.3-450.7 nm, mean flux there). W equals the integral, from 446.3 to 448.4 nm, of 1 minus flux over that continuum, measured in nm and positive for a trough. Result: -0.089 nm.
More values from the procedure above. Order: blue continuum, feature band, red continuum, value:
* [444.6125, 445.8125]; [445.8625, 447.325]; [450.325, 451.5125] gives 0.05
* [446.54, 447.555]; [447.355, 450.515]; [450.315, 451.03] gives 0.06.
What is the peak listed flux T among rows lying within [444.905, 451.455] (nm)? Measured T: 18.5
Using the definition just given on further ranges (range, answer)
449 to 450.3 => 18.4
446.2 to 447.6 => 17.4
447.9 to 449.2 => 17.8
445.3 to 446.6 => 16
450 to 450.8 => 18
